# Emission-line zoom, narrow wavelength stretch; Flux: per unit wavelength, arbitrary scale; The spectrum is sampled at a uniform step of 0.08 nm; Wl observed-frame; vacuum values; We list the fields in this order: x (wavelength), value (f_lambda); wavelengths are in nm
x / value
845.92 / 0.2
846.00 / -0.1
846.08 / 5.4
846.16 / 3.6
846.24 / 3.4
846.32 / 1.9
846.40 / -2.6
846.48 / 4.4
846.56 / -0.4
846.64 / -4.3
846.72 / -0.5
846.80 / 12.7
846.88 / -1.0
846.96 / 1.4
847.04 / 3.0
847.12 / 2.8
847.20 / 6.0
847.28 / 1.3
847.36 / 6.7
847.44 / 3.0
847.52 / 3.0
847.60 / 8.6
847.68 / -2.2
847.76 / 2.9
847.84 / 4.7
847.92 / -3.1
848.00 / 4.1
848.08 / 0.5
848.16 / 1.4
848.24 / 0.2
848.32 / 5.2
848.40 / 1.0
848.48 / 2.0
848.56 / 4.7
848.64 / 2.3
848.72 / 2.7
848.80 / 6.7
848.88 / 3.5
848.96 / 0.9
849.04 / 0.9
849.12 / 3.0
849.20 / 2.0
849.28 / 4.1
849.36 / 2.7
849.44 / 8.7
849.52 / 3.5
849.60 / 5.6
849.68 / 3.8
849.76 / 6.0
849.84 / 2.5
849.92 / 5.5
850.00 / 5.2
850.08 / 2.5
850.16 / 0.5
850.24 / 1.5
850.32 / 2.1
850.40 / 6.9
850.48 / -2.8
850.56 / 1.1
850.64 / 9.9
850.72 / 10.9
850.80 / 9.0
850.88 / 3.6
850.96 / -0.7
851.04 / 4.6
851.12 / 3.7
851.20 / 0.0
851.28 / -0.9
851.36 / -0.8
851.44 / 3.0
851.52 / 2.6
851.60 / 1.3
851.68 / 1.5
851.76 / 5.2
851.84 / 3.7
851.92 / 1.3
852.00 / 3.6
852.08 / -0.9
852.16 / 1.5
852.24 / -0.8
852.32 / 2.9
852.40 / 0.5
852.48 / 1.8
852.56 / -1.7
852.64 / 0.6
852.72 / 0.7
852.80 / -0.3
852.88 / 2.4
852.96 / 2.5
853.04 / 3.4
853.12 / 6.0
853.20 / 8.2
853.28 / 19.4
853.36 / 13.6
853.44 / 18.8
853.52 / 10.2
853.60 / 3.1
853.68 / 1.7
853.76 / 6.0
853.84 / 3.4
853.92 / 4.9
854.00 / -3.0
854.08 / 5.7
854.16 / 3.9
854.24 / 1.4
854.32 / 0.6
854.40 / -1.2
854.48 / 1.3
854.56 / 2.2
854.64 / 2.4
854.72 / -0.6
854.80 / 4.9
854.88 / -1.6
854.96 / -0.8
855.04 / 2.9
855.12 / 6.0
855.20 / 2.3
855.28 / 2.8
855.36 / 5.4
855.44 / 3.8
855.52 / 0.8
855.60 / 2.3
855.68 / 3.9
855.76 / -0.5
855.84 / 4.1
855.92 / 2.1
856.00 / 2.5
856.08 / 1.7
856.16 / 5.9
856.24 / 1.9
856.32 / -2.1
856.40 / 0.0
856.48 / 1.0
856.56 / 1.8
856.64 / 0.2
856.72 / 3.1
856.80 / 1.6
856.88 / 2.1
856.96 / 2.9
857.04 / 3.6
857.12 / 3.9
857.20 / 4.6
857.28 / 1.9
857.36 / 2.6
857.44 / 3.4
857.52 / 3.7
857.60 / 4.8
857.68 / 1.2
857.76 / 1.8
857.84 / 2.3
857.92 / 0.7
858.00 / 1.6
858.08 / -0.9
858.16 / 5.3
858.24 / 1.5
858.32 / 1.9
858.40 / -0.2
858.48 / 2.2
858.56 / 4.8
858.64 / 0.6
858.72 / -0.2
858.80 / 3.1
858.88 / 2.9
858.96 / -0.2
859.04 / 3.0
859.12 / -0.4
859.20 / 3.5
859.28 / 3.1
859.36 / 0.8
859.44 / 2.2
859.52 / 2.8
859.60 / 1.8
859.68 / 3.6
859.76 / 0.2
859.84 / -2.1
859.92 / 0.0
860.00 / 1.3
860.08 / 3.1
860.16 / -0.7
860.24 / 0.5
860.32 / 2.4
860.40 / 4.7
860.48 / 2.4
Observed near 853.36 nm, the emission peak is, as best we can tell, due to [O III]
